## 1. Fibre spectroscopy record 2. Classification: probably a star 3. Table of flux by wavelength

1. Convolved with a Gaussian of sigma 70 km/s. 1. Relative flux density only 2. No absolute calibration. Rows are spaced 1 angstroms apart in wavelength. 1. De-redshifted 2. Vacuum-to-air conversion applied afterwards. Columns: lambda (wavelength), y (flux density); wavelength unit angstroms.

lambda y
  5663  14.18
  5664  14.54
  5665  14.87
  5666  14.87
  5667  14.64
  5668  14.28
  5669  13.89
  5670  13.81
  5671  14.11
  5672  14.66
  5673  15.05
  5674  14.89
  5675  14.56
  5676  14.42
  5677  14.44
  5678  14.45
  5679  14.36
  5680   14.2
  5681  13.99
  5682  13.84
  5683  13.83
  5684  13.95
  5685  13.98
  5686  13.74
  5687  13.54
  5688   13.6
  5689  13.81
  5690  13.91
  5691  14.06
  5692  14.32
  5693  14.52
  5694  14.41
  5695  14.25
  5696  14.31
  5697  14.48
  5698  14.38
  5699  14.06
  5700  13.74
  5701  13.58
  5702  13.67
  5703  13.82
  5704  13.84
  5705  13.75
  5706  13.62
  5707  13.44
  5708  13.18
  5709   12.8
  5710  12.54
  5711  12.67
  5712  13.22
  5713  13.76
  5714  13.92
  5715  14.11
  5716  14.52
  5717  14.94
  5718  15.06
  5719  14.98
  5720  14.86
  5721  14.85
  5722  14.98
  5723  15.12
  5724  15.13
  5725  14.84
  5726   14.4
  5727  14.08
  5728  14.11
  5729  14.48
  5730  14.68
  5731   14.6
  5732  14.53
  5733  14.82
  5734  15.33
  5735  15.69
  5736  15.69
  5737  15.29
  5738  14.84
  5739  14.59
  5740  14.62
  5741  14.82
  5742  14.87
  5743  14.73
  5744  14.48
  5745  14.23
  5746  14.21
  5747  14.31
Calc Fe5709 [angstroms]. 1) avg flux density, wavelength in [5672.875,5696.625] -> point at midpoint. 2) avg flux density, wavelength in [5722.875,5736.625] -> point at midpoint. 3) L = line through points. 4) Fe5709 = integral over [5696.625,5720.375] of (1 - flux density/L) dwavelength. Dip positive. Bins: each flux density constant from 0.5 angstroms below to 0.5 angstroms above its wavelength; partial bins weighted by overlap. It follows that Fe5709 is 1.06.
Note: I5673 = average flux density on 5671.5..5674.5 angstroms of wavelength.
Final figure 14.9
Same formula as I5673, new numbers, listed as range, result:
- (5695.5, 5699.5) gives 14.3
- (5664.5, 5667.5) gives 14.8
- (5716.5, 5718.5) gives 15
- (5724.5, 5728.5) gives 14.4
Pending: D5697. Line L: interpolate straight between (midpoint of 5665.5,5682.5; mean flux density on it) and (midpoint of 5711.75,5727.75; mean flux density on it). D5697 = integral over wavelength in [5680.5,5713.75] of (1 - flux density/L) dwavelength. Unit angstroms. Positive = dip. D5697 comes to 1.6 angstroms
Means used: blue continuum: 14.4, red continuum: 14.6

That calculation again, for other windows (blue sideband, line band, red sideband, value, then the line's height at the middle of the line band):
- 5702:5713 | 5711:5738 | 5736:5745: -1.09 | 14.1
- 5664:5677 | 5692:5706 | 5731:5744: 0.61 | 14.7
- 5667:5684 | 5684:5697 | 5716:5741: 0.36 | 14.5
